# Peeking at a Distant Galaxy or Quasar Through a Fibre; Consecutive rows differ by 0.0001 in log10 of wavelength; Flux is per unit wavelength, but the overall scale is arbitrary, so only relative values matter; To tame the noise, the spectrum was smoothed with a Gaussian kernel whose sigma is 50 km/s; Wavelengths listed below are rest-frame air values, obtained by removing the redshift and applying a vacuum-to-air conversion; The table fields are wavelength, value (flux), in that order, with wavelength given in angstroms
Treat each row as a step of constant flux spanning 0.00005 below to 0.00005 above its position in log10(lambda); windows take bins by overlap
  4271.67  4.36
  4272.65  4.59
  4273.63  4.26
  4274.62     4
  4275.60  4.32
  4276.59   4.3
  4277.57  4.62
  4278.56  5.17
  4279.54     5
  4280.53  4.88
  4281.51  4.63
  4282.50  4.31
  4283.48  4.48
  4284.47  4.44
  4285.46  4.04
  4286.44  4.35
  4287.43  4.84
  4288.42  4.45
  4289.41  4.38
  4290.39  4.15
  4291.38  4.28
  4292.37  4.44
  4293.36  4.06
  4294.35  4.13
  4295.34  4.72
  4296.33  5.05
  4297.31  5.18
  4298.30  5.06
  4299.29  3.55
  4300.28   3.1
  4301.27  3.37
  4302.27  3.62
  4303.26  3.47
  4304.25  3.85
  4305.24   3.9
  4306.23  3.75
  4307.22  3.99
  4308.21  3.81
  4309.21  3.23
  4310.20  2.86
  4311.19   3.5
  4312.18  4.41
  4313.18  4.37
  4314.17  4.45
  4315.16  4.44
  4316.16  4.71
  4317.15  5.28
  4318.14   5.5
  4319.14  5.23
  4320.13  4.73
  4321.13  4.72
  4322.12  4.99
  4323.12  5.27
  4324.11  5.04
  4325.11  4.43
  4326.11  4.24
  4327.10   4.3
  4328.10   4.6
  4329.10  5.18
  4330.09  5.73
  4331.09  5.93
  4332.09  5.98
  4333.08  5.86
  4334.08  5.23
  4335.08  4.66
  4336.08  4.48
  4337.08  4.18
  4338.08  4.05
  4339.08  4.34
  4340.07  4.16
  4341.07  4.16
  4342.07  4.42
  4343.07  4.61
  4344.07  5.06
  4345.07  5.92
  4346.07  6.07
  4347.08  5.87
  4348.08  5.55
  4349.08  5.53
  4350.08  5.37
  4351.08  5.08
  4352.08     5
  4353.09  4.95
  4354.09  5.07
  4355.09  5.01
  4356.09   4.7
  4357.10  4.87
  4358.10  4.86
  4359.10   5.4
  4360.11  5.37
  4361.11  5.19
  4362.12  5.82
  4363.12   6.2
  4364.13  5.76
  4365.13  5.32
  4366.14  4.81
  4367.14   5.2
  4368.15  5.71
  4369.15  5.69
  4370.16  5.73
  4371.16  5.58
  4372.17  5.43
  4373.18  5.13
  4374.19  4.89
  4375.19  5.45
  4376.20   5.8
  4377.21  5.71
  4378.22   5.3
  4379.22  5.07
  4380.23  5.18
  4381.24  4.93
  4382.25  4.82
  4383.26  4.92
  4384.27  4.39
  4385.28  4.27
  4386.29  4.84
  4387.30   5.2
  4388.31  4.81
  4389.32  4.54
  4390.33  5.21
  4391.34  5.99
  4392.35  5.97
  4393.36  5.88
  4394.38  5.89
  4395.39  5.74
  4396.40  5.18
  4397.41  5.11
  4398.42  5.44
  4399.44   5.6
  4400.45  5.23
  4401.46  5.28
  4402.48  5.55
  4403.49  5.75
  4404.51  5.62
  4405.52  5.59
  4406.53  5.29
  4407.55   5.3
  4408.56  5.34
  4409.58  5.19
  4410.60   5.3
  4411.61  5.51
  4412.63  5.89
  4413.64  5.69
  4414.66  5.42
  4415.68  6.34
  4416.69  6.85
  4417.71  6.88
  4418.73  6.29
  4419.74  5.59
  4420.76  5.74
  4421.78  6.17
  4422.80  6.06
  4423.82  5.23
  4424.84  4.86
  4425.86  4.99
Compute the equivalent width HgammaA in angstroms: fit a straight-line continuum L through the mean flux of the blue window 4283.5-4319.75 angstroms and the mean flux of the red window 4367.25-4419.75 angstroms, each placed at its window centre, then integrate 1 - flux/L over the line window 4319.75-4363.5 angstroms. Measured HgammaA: -2.7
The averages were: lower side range 4.23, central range 5.05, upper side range 5.45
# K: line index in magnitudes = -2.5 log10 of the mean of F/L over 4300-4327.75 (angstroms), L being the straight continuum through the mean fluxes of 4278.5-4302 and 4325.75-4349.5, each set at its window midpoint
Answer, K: 0.113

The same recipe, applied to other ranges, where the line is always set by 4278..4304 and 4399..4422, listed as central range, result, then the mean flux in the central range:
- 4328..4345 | -0.01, 4.89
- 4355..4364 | -0.04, 5.3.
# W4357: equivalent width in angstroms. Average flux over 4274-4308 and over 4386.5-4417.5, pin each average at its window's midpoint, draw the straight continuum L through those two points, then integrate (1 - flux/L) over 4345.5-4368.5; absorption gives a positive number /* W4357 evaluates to -1.4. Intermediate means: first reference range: 4.29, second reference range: 5.53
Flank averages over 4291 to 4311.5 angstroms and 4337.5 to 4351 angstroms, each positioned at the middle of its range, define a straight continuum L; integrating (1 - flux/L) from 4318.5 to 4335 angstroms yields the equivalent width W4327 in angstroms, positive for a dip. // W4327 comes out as -1.82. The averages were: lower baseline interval 3.95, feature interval 5.08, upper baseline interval 5.01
